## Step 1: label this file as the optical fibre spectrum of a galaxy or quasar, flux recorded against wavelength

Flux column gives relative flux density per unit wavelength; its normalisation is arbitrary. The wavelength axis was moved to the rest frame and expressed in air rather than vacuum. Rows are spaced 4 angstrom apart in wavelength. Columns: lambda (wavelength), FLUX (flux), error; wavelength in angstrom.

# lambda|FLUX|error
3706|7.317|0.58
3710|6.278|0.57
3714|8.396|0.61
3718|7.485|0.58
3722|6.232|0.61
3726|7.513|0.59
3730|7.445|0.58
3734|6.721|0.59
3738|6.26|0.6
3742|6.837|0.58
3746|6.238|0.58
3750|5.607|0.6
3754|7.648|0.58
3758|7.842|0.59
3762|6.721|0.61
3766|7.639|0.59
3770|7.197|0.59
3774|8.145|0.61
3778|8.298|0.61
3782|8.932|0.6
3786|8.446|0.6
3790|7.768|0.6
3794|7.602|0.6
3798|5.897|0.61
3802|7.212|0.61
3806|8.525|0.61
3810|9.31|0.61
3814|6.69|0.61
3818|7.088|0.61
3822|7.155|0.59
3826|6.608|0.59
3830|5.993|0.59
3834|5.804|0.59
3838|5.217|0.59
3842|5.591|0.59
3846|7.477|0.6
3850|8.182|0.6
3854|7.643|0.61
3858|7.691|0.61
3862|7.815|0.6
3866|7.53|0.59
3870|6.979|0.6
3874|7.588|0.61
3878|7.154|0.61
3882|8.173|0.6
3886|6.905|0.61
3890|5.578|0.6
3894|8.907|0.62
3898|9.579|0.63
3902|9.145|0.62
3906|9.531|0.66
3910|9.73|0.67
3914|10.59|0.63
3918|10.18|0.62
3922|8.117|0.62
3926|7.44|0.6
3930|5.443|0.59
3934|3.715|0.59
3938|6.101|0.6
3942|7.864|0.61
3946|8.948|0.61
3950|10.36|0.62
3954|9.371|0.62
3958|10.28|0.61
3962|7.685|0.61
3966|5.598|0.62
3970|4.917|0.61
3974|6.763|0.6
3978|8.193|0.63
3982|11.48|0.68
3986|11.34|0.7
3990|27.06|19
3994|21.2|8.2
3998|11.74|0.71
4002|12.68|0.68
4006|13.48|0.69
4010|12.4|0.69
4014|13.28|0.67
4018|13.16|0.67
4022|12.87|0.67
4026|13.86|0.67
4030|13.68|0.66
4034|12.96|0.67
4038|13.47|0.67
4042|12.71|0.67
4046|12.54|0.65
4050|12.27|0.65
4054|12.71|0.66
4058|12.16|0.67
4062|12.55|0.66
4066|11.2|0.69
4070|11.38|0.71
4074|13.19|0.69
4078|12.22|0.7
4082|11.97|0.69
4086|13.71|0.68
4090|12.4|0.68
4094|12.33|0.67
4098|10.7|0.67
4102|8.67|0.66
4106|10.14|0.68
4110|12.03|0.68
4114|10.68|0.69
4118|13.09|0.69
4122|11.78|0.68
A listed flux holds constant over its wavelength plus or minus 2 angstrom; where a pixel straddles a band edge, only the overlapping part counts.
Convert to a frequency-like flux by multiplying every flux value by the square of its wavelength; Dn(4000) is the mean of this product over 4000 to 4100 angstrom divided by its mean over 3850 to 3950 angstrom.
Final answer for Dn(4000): 1.72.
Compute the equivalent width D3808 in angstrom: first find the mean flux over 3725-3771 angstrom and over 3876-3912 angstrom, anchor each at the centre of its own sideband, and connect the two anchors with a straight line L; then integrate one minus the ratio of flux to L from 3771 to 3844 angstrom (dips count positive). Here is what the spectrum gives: 2.3 angstrom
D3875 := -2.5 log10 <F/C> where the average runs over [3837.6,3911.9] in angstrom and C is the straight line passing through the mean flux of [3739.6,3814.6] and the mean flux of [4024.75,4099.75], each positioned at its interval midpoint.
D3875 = 0.19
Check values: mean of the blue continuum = 7.51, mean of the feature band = 7.76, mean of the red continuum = 12.5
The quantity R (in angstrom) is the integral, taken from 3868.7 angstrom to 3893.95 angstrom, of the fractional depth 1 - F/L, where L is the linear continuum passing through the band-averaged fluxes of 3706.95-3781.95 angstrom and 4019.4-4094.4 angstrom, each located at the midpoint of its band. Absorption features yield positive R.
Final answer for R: 6.3 angstrom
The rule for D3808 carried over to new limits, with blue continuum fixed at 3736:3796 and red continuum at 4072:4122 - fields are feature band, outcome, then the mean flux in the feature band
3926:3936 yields 4.62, 5.15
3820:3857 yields 7.57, 6.66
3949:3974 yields 5.32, 7.84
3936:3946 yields 2.41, 7.38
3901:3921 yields -1.00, 9.78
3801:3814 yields -0.36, 8.18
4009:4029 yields -4.54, 13.2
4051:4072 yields -1.34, 12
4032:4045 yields -2.38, 13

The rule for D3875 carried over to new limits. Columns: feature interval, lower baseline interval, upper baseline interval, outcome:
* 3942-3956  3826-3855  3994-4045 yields 0.15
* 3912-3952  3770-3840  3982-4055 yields 0.39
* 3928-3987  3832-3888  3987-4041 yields 0.46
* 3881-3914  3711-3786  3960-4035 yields 0.20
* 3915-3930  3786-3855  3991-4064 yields 0.23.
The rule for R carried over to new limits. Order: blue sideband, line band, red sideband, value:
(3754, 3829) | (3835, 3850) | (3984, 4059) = 4.45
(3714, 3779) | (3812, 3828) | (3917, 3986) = 1.10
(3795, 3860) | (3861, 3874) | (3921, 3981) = -0.51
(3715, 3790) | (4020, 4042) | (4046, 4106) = -3.96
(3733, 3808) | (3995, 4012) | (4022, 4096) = -2.15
